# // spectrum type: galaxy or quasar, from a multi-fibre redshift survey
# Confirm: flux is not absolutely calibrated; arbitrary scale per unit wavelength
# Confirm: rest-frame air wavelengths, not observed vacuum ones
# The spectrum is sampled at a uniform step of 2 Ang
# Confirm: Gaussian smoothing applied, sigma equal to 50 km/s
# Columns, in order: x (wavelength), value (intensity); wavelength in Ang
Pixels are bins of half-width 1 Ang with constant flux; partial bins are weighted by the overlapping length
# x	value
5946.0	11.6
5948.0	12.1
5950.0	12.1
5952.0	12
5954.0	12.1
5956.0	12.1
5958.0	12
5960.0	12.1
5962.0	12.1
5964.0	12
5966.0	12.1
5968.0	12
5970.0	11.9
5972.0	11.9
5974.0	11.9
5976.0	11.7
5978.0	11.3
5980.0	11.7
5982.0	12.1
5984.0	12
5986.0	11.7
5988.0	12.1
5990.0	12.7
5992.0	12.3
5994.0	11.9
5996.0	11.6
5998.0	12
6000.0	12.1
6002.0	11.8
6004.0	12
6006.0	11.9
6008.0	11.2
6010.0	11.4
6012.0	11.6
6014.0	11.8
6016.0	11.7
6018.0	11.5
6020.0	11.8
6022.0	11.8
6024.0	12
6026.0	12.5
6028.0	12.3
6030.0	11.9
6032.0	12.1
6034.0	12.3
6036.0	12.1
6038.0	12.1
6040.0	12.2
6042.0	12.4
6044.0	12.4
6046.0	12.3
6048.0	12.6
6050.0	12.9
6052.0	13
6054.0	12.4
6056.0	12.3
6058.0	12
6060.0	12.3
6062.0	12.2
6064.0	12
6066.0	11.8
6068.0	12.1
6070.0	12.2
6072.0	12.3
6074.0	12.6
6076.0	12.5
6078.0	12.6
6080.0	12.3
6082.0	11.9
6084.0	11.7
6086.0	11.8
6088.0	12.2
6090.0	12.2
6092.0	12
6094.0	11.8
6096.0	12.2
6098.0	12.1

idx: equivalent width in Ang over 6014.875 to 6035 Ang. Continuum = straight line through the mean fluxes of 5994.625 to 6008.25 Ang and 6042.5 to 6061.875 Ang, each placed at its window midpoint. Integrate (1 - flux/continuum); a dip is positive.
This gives 0.2 Ang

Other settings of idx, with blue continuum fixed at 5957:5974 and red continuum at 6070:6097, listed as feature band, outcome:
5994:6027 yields 0.7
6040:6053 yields -0.5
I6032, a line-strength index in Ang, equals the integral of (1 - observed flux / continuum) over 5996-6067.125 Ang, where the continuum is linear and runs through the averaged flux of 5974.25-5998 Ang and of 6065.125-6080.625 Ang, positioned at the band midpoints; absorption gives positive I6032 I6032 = 0.31 Ang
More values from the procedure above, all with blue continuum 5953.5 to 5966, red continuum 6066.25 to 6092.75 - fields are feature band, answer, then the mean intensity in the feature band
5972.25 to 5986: 0.3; 11.8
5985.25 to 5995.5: 0.0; 12.1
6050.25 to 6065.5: -0.2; 12.3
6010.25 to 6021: 0.4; 11.7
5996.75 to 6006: 0.1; 12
